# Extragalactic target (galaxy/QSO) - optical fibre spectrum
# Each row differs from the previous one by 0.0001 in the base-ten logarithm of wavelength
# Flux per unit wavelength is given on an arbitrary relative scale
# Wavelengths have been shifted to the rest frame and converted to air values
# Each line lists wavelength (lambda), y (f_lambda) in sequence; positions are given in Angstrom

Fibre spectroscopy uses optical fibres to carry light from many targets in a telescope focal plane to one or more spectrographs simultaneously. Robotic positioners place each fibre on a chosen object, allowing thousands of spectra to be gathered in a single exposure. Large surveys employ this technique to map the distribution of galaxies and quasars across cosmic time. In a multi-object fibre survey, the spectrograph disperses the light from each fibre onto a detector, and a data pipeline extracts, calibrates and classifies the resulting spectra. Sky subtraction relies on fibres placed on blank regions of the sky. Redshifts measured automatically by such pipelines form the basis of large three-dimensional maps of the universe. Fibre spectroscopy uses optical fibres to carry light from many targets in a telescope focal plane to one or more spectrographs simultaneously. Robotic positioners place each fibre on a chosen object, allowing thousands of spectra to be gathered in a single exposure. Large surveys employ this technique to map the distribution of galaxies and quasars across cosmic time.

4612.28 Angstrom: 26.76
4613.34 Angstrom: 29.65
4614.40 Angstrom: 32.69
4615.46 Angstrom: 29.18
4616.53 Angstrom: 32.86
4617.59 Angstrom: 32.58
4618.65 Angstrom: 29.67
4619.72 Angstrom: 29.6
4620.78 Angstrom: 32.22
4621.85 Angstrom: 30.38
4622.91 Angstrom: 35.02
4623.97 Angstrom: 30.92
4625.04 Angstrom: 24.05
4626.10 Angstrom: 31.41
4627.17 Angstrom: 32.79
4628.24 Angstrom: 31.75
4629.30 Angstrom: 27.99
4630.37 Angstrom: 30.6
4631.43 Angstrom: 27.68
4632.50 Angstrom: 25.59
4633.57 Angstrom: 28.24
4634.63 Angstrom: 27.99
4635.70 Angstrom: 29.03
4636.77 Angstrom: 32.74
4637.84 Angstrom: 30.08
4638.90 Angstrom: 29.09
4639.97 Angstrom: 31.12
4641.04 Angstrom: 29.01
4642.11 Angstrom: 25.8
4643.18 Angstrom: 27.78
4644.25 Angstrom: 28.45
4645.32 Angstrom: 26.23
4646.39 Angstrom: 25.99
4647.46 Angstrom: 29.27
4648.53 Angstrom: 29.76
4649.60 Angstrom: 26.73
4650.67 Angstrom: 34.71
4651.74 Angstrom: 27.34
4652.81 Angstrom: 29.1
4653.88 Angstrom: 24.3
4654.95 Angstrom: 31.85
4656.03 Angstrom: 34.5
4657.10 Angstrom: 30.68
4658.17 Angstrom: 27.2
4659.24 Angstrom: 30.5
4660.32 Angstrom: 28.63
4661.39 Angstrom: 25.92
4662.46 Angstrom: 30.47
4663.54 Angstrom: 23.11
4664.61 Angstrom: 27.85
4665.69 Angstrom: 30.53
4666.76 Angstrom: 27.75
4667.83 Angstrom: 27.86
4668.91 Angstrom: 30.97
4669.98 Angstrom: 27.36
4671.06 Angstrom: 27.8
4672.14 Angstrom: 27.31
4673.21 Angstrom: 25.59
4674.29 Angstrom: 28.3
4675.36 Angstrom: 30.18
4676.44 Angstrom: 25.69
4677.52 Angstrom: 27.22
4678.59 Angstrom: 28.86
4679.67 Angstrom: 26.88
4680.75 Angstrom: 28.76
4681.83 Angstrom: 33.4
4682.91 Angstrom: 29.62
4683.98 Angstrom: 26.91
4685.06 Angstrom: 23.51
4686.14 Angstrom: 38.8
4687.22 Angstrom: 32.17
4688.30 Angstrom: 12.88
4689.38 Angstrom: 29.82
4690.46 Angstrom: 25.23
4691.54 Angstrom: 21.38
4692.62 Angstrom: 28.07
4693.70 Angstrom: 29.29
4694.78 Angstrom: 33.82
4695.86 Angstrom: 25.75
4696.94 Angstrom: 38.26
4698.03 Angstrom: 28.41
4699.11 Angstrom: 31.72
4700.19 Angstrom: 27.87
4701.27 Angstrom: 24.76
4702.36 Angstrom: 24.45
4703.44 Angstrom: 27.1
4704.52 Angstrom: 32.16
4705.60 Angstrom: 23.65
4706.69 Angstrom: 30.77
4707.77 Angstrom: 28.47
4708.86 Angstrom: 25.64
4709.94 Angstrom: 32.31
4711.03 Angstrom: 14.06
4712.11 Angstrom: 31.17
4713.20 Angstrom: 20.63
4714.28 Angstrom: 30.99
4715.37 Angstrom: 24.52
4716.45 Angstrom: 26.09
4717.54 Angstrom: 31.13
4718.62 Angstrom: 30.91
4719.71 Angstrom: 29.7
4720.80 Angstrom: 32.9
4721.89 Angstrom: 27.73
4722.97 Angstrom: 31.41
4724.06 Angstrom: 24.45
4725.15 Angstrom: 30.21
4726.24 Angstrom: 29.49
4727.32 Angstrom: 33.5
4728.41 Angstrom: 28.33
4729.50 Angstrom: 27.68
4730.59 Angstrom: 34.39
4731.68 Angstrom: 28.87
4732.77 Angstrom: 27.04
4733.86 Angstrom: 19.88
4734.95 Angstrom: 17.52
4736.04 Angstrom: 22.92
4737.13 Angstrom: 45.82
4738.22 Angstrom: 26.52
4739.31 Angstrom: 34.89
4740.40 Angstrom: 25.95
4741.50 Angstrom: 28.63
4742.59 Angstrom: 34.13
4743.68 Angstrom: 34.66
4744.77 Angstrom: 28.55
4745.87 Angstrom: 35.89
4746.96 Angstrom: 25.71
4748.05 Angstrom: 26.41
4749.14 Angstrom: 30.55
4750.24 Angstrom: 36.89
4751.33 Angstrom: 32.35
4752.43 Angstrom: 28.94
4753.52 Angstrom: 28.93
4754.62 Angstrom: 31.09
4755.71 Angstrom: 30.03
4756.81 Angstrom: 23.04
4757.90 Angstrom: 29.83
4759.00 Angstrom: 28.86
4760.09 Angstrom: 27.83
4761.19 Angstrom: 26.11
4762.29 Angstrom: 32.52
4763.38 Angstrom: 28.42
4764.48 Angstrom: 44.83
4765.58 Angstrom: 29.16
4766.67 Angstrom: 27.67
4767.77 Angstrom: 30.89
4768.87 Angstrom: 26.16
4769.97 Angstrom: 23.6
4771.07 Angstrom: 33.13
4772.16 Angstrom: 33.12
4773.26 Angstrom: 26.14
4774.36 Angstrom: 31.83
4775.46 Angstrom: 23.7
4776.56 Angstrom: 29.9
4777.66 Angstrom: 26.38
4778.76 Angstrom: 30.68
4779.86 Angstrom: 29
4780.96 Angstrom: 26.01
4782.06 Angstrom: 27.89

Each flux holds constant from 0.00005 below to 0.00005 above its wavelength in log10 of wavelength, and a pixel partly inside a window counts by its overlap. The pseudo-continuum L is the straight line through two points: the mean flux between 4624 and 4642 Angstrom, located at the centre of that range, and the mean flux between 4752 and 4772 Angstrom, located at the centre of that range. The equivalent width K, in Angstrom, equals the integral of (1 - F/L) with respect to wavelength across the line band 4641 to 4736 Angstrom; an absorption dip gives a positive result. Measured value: 4.26 Angstrom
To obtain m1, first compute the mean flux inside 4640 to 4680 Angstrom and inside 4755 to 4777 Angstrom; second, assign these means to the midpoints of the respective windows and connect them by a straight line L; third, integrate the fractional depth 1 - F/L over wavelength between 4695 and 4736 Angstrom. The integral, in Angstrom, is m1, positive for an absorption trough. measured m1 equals 1.3 Angstrom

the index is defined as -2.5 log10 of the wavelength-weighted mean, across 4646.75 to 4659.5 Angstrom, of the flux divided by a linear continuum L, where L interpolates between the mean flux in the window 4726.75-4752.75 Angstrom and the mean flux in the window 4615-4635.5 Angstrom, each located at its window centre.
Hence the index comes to 0.01 mag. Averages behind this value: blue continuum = 30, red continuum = 29.8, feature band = 29.6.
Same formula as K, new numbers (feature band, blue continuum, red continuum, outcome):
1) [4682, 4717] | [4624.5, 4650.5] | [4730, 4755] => 2.2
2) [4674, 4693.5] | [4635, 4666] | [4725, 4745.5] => 1.0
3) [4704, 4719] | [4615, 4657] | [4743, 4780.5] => 1.2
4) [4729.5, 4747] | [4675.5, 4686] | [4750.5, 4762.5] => -0.3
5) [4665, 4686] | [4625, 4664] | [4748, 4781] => 0.5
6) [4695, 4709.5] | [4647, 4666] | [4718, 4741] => 0.3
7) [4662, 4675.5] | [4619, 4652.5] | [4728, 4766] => 0.7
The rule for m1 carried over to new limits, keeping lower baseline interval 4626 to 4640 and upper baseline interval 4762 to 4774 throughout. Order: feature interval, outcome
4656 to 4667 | 0.44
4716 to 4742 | 1.07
